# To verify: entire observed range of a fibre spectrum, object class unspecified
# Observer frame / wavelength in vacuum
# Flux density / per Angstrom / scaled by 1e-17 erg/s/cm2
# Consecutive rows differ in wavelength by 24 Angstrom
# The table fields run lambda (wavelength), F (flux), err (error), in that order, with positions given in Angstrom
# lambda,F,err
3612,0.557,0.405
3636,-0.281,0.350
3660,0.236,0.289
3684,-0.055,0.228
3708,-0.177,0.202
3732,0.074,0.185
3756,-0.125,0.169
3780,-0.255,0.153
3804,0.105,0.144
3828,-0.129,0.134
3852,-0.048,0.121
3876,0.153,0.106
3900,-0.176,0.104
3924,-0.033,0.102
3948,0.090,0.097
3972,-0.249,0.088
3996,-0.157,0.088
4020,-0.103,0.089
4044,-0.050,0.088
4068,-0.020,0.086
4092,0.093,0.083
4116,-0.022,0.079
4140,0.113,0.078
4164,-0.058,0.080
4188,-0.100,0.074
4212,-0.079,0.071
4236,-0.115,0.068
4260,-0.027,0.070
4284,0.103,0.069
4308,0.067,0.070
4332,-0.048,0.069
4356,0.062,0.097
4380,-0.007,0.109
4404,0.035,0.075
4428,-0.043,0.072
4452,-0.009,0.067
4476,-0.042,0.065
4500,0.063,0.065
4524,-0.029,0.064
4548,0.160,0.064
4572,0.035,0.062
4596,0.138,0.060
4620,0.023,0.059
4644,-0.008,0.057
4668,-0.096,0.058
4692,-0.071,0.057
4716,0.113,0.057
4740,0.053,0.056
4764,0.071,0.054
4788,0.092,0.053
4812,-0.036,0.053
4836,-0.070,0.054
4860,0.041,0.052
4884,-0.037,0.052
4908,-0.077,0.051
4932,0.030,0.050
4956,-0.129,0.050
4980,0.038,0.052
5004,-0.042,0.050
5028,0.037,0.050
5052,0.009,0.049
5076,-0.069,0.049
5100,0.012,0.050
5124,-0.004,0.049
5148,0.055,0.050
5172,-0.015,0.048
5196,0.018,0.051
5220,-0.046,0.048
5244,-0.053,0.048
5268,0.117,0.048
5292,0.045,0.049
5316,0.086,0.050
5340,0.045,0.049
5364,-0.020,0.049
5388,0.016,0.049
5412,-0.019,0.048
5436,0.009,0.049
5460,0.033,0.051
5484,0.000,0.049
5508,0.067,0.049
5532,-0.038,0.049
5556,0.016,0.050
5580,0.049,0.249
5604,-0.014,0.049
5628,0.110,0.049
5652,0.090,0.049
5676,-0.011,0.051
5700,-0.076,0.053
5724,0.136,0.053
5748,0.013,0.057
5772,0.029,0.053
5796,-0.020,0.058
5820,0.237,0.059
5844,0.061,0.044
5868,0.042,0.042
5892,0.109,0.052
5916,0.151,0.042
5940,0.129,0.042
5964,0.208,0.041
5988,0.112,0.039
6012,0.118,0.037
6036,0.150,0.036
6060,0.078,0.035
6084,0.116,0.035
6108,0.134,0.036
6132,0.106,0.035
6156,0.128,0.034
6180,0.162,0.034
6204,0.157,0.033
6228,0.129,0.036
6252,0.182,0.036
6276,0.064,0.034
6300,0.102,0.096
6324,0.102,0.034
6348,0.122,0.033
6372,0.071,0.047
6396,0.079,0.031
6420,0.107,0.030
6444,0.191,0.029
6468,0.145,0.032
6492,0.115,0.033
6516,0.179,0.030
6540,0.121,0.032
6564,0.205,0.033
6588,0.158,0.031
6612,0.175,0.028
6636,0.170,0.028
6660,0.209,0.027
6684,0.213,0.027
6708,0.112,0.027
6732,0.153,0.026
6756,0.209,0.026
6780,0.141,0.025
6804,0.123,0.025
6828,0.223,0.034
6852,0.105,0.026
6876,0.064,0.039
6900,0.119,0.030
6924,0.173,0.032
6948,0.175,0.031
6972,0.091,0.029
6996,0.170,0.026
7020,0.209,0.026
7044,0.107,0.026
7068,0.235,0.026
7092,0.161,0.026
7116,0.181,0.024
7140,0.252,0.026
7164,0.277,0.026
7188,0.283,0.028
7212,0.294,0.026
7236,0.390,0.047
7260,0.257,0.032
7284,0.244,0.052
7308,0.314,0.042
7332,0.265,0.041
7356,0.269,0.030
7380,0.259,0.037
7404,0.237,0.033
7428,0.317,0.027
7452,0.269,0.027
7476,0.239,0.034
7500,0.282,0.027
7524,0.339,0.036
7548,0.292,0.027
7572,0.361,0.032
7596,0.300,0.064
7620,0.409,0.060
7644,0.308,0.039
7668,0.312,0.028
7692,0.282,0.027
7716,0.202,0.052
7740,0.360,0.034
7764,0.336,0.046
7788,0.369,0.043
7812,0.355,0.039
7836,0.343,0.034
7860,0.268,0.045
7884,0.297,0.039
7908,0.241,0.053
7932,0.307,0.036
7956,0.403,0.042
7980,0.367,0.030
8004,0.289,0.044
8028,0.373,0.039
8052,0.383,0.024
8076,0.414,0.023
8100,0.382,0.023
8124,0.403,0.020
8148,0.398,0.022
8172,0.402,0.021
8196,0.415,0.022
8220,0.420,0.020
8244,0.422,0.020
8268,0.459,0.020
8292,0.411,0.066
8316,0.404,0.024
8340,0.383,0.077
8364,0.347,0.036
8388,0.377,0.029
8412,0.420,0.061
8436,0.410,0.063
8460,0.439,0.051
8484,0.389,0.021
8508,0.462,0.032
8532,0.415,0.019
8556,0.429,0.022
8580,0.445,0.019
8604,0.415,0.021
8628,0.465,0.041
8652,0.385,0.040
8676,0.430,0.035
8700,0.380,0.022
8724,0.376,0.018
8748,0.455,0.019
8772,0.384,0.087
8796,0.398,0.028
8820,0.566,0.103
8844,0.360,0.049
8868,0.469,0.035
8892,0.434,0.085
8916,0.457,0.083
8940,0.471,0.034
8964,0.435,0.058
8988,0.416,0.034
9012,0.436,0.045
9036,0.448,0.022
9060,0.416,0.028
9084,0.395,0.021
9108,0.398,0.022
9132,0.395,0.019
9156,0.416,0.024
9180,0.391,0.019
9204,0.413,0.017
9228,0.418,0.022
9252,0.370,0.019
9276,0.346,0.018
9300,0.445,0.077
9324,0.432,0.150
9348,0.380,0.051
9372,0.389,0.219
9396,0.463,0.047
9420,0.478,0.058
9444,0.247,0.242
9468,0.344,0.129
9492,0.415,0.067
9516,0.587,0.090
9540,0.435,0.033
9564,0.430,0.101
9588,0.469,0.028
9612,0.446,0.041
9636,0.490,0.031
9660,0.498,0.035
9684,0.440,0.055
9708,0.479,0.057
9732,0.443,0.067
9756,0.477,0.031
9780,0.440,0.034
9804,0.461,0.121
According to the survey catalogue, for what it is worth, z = 0.79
